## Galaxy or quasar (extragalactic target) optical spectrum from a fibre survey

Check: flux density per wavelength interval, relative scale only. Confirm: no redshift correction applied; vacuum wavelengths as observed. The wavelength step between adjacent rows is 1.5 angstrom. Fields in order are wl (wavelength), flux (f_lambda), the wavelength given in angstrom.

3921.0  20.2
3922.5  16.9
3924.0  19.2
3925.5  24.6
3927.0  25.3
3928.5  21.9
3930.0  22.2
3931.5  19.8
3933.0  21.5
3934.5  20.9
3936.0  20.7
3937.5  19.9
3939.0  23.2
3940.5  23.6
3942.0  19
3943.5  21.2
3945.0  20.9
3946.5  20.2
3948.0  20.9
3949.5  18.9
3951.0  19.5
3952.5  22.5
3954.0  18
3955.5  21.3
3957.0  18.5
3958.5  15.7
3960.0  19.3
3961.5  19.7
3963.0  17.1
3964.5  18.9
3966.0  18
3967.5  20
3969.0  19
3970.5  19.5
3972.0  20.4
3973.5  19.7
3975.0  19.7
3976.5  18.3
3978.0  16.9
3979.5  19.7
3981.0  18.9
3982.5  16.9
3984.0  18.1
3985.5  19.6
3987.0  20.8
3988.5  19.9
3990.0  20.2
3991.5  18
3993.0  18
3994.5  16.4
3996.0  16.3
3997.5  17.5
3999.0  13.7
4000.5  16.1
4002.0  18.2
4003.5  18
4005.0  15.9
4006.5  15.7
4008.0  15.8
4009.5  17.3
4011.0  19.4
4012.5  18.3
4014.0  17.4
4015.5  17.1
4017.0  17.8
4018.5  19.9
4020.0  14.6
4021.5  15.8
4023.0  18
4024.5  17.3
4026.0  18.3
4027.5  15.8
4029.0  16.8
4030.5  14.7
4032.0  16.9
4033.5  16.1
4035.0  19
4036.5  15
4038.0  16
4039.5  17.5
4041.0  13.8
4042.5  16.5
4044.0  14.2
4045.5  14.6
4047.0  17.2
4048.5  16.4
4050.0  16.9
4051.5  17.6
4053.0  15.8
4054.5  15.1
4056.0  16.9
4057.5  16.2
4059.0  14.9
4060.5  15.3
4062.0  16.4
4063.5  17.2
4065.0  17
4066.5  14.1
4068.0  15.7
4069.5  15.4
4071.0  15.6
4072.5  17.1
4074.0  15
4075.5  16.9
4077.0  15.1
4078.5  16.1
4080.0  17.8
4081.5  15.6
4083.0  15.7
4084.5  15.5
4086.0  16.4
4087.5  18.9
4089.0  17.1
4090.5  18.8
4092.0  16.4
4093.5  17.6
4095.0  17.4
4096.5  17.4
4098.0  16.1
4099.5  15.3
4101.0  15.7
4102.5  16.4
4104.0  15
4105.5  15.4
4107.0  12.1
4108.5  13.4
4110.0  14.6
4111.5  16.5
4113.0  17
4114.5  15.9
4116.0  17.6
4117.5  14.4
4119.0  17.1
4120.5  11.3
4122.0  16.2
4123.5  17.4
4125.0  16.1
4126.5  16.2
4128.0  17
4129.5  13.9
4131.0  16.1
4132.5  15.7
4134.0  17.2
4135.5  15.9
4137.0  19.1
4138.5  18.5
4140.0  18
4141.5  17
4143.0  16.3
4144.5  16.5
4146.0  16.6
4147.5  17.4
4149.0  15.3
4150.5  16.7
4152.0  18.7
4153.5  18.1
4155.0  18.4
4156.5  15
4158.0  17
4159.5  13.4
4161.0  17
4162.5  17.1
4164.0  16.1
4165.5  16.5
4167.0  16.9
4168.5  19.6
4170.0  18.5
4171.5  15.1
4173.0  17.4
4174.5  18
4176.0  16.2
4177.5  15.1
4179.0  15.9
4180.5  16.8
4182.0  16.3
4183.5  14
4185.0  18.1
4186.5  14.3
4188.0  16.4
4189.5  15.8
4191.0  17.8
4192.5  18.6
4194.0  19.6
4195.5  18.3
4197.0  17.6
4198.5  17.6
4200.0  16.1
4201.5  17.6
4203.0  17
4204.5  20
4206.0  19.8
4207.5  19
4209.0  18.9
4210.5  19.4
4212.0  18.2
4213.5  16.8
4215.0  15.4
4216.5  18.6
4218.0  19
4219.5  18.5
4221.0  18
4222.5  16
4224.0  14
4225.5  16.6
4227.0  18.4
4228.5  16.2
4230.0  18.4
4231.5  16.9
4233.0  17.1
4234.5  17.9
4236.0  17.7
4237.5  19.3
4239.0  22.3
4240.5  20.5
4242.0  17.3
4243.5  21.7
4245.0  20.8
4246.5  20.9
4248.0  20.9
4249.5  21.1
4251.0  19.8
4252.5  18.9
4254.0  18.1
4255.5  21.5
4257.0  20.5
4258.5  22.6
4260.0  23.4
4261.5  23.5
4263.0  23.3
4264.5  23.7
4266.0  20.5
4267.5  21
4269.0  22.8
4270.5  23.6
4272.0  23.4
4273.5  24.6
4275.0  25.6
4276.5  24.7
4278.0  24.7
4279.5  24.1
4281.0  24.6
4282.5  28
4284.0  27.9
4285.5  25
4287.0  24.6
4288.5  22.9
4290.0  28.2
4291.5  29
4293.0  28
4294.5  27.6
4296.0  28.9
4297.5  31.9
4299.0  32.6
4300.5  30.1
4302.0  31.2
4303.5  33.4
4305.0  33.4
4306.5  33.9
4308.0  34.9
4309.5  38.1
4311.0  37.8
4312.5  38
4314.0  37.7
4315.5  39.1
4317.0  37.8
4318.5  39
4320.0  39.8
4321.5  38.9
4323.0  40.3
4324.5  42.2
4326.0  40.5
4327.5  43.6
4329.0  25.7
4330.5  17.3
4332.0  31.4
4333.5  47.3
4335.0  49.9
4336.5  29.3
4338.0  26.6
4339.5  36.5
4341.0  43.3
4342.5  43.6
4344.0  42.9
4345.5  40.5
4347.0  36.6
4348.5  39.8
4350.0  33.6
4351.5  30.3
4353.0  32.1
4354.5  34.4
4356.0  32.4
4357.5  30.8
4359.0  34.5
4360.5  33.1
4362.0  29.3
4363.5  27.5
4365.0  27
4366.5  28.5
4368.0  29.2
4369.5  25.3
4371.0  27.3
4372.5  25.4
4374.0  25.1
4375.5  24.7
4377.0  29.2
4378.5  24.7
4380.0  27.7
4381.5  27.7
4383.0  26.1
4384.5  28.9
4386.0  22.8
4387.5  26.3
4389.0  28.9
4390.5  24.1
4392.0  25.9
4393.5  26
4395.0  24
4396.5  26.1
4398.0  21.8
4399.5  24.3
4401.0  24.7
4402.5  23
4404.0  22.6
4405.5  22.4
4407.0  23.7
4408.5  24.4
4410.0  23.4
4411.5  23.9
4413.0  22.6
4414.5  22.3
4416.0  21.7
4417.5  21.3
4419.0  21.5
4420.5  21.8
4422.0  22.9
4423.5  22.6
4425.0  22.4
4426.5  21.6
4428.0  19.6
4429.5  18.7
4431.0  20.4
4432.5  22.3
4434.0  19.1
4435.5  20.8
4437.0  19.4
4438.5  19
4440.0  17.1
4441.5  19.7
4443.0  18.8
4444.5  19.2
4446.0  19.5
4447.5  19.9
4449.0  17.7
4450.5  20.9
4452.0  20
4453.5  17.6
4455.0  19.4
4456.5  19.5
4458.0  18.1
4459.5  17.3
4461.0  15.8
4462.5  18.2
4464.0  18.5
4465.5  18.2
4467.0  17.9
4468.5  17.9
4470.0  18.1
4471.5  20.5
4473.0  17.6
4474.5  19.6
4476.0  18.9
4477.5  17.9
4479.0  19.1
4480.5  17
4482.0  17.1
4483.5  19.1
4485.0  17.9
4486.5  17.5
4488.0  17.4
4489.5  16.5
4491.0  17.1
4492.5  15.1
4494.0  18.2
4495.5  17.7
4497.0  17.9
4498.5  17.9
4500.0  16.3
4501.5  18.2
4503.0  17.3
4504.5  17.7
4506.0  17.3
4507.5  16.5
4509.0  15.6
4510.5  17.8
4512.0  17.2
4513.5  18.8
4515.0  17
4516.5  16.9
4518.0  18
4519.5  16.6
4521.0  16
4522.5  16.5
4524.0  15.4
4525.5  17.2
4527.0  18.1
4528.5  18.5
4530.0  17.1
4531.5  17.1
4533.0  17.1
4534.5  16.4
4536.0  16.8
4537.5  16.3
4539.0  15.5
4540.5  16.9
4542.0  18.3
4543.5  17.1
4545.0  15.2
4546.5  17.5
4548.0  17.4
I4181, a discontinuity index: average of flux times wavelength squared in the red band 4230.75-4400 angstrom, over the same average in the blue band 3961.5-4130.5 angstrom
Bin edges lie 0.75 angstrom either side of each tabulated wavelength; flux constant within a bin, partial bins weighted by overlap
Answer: 1.9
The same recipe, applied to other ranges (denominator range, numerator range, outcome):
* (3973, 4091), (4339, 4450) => 1.82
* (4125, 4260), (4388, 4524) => 1.25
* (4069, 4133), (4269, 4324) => 2.12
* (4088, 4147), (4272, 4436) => 2.00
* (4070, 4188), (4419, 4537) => 1.31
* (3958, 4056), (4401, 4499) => 1.39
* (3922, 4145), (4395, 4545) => 1.34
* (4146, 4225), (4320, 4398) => 2.00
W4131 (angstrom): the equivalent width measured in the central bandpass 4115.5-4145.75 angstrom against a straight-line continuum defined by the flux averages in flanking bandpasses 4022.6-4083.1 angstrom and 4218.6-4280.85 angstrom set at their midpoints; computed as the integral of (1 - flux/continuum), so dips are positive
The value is 2.6 angstrom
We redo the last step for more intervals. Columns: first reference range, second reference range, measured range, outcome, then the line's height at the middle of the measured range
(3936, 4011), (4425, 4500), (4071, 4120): 6.87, 18.8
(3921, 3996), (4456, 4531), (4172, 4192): 2.67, 18.8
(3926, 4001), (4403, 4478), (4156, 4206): 7.18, 19.8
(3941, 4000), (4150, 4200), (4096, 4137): 4.11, 17.5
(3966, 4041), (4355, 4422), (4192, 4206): 2.34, 21.8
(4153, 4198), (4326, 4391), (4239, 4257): 1.91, 22.7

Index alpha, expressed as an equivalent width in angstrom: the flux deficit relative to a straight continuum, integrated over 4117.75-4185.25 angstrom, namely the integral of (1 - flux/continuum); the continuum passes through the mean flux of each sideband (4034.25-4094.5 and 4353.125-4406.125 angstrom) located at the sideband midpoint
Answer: 9.3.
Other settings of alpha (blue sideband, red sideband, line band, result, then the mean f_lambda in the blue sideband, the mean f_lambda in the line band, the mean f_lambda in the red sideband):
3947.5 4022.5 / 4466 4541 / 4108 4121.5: 2.00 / 18.3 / 15.4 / 17.4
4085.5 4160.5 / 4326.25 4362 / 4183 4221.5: 9.04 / 16.4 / 17.7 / 35.4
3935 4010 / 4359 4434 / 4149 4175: 5.43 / 18.8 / 17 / 24.7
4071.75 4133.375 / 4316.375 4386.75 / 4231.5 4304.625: 9.82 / 16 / 23.8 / 33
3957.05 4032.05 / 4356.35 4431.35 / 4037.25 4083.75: 7.44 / 17.8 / 16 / 25.1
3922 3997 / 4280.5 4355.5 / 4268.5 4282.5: 3.47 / 19.7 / 24.5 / 34.2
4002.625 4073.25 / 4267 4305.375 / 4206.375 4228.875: 6.04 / 16.5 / 17.6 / 27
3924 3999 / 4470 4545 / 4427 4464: -3.07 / 19.7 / 19.1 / 17.4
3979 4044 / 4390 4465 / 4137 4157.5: 1.46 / 17.2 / 17.2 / 21.1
